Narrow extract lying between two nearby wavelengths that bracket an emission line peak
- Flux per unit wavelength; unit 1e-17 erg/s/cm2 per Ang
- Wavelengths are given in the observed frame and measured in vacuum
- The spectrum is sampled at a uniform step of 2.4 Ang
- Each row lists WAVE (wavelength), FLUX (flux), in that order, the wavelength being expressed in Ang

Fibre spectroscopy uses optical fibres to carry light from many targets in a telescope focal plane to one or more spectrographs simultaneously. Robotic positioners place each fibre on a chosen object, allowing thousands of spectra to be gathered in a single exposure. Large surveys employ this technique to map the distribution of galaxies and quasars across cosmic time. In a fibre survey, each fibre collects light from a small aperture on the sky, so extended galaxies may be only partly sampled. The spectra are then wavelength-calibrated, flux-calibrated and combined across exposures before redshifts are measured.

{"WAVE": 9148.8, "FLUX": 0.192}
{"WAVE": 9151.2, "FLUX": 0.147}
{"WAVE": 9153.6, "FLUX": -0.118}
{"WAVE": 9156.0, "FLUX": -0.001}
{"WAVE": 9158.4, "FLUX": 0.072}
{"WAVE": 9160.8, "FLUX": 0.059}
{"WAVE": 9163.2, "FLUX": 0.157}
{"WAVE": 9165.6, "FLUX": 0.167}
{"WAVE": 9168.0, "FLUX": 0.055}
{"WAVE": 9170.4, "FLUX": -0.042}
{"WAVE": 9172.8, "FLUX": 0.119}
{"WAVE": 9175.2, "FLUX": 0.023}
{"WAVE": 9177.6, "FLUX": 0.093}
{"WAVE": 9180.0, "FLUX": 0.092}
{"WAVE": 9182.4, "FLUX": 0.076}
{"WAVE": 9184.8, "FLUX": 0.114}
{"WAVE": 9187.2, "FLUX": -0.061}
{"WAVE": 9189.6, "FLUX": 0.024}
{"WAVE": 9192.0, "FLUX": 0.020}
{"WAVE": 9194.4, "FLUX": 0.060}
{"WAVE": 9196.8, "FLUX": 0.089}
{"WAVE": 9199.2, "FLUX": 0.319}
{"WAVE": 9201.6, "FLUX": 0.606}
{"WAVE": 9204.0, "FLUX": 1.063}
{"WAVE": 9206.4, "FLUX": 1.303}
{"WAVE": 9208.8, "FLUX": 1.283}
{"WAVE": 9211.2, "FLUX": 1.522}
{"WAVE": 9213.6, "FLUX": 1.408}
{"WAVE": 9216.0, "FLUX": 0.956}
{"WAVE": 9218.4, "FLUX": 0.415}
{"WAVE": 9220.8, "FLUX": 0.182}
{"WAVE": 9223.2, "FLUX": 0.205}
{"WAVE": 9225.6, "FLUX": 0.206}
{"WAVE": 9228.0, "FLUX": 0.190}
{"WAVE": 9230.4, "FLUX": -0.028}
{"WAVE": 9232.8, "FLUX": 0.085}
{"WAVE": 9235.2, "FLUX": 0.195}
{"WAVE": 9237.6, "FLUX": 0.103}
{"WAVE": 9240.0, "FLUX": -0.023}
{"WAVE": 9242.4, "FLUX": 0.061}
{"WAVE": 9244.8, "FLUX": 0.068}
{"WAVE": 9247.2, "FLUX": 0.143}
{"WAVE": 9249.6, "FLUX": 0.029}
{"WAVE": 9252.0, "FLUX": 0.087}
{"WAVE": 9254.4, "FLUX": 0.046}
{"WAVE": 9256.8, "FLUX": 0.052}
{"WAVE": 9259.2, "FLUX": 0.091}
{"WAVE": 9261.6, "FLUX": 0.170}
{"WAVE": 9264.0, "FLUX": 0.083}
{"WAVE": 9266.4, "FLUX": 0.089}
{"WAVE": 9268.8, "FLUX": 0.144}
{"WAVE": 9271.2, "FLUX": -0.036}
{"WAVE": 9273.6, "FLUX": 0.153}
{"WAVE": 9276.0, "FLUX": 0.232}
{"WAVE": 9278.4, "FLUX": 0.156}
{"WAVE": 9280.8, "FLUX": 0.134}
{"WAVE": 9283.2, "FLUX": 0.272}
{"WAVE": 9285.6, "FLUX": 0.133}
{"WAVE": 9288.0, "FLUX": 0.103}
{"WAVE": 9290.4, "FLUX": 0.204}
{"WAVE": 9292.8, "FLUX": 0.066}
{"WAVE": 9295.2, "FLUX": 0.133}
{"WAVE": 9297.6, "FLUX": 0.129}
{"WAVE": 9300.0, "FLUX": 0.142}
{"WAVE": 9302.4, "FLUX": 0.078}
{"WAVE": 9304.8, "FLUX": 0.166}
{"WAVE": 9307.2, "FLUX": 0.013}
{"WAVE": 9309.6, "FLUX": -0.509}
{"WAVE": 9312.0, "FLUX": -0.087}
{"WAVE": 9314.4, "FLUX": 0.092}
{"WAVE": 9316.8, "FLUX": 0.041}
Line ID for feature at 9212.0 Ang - [O II]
